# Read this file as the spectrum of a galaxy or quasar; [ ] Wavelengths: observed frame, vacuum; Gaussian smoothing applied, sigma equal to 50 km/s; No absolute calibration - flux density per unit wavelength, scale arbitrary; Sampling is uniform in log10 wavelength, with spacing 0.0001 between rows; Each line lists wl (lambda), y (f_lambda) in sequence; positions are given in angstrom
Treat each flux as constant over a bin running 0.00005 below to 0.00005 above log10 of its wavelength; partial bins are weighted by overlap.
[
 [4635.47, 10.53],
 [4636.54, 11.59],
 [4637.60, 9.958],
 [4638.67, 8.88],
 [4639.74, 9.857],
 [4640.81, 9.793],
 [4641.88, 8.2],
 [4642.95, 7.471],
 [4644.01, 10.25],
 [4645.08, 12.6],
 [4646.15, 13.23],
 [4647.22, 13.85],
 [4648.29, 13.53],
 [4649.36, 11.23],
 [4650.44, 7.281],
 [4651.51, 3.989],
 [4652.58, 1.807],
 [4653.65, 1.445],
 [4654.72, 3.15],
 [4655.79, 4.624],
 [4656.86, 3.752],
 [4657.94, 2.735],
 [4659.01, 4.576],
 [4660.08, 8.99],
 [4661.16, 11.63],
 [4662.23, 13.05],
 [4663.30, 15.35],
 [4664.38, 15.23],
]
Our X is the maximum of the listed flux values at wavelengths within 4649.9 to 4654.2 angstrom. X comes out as 7.281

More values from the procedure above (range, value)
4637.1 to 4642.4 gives 9.958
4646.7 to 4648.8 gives 13.85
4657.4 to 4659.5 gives 4.576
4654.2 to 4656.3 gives 4.624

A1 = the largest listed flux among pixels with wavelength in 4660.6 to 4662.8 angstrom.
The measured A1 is 13.05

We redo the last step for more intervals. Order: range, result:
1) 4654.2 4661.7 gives 11.63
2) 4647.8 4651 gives 13.53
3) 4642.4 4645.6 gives 12.6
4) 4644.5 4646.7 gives 13.23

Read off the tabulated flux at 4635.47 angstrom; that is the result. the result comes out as 10.53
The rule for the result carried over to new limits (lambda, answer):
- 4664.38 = 15.23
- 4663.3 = 15.35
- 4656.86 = 3.752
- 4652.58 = 1.807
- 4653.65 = 1.445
